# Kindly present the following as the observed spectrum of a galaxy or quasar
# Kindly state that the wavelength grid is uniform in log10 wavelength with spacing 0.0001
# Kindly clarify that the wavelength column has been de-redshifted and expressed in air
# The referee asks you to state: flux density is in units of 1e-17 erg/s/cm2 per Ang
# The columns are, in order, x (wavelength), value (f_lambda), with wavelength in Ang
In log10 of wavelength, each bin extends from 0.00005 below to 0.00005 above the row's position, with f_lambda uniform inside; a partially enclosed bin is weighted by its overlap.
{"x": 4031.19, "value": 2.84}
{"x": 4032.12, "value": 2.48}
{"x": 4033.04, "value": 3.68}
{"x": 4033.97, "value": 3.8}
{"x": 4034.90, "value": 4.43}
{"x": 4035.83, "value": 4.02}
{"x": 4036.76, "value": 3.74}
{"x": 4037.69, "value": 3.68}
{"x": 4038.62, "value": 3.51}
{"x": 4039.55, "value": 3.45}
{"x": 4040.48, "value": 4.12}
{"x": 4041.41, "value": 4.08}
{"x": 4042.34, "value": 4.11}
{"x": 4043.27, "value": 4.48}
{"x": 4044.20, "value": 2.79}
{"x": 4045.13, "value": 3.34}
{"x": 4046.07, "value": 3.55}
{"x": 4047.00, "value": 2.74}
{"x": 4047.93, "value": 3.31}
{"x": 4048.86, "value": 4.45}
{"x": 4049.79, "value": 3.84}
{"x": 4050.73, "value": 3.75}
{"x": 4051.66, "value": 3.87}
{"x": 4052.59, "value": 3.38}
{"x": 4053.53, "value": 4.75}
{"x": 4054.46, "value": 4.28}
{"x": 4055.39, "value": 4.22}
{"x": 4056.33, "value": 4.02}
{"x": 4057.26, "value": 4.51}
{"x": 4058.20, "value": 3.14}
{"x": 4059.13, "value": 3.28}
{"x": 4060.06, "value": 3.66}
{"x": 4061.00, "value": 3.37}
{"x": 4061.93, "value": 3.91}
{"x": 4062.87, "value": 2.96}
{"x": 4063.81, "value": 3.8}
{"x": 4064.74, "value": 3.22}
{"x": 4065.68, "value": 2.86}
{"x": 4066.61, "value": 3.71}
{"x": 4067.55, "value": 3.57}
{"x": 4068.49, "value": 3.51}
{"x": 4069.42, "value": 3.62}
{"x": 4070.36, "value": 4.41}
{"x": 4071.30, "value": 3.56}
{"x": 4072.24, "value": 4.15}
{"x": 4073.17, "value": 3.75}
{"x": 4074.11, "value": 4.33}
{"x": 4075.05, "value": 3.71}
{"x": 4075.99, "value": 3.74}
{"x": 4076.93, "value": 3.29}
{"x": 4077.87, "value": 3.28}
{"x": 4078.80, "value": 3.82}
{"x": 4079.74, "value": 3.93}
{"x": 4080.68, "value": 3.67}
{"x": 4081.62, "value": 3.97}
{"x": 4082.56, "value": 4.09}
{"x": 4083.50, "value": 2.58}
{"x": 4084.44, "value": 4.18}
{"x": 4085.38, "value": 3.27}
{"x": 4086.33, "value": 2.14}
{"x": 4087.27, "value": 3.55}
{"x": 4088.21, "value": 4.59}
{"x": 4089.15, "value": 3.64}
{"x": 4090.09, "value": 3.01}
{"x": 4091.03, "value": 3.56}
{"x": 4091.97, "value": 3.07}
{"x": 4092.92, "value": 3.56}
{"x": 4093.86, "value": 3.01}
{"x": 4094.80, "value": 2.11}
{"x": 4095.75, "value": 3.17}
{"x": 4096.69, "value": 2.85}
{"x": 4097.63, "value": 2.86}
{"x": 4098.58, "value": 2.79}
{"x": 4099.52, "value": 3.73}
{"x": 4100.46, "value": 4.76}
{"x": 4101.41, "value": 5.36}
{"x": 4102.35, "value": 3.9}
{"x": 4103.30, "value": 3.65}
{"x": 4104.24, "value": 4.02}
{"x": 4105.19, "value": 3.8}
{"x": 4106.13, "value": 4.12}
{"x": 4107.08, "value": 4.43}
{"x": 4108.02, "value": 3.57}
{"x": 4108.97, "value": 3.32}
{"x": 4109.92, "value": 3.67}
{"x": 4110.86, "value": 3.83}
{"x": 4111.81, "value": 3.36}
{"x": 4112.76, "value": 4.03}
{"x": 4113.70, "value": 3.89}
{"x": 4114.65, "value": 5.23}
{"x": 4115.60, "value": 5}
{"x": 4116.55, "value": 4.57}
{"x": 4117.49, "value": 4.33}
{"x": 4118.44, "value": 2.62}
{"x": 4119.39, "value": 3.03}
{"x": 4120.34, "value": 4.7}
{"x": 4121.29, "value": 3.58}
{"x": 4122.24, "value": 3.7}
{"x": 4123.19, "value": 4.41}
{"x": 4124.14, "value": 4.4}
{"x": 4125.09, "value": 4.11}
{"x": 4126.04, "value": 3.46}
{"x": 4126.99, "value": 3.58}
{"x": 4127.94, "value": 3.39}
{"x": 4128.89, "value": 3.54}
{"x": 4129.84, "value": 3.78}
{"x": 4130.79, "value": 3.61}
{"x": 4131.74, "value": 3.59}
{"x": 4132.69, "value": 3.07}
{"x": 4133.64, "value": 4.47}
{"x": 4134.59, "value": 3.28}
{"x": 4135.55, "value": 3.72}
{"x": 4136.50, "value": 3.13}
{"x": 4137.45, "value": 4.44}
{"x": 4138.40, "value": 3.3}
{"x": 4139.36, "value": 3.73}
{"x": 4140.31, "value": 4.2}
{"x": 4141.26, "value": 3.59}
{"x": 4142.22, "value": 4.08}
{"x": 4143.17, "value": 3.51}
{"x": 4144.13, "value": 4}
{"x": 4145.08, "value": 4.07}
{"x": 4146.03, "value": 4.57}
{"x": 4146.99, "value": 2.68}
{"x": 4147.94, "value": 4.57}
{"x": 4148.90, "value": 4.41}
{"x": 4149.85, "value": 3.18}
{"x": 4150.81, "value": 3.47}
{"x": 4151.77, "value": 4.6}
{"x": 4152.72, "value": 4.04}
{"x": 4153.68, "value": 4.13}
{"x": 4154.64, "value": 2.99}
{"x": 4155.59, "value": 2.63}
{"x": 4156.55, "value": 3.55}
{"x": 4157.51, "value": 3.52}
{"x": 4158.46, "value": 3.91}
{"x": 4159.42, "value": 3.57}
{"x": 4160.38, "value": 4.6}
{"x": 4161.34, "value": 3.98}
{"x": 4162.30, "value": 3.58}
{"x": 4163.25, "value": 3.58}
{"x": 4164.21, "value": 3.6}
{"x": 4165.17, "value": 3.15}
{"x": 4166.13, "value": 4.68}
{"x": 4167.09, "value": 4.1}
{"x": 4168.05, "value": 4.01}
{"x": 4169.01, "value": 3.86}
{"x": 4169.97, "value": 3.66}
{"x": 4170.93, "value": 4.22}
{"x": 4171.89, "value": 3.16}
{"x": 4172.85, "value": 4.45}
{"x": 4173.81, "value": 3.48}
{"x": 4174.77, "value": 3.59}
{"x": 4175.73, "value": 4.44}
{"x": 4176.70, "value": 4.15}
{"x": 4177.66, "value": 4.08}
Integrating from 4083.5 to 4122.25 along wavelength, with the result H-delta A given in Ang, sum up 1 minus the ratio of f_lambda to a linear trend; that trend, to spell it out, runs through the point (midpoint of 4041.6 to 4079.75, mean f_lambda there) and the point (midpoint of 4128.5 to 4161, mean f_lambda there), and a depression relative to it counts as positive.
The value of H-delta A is 0.48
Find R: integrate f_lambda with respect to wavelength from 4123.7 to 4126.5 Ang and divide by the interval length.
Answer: 3.99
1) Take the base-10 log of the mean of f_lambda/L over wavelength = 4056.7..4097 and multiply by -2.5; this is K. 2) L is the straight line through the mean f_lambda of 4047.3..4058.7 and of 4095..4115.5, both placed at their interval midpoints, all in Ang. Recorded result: 0.11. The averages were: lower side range 3.94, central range 3.52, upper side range 3.82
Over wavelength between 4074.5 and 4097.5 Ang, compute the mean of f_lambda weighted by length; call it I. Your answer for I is 3.4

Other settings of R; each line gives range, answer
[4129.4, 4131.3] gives 3.7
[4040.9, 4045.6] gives 3.76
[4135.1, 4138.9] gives 3.65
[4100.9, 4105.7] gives 4.15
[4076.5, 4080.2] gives 3.59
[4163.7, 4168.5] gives 3.9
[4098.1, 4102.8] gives 4.11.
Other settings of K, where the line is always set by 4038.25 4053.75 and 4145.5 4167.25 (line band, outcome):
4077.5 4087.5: 0.073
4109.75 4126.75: -0.066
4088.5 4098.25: 0.204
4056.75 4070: 0.063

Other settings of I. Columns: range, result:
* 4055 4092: 3.62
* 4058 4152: 3.7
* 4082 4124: 3.7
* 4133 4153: 3.85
